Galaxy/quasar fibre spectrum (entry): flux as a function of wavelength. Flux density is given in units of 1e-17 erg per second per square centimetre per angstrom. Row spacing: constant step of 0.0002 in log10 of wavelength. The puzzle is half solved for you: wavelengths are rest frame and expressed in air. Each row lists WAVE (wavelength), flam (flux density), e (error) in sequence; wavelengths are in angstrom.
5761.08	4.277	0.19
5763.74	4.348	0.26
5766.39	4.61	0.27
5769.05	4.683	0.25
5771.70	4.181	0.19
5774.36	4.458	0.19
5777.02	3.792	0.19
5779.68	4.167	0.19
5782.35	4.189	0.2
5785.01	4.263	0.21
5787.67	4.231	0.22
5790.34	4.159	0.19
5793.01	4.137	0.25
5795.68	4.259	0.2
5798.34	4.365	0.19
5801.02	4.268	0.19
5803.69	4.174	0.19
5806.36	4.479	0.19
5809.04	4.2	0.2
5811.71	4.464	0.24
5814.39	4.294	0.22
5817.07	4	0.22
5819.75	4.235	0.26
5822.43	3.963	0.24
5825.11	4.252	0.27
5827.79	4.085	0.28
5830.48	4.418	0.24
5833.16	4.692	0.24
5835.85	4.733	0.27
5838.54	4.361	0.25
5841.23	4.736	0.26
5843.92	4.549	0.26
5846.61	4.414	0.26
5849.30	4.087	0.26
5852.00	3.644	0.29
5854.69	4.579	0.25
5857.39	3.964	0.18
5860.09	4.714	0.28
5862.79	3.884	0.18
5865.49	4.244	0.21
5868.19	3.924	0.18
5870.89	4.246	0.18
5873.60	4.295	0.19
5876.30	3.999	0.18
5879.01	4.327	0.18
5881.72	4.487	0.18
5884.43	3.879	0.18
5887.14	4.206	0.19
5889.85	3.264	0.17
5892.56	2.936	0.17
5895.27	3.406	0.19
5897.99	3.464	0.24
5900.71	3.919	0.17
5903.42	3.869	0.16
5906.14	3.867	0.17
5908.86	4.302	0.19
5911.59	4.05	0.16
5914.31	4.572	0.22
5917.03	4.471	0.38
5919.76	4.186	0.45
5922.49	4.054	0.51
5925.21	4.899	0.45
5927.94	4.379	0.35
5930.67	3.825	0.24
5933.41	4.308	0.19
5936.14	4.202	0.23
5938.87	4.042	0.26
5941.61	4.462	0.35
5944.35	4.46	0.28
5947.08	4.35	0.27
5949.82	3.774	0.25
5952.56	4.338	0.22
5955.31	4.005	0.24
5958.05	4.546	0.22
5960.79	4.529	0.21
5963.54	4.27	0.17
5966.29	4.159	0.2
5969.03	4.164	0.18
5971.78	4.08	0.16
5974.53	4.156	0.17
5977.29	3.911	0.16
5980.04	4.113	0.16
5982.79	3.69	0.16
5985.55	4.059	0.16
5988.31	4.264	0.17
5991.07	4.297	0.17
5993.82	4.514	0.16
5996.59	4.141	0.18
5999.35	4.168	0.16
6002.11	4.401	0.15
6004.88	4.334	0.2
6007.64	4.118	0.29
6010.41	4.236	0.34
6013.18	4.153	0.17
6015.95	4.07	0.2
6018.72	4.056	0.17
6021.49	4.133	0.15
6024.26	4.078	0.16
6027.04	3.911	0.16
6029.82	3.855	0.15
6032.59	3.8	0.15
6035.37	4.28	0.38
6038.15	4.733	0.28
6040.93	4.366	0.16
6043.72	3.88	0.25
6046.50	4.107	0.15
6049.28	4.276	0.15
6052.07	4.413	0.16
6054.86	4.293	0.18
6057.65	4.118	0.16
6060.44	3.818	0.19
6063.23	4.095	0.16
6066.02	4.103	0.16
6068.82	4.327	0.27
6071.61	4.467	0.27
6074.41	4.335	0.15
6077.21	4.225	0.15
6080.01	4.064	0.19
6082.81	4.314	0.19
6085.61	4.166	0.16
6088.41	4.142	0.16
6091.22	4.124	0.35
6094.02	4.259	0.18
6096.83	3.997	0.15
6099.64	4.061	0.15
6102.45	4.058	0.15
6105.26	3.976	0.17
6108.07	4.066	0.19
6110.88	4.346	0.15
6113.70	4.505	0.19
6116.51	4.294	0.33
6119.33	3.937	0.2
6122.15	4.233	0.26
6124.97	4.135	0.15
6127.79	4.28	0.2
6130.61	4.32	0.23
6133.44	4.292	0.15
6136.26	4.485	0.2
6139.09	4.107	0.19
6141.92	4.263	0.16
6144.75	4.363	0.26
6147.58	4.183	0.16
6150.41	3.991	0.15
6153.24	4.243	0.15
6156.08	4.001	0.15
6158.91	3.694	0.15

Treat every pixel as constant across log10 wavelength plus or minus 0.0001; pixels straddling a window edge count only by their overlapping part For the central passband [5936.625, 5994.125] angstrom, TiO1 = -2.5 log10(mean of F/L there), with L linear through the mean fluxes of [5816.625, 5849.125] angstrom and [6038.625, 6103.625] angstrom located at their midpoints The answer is 0.02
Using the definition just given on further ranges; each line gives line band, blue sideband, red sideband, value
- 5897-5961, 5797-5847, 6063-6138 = 0.02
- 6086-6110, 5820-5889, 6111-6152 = 0.04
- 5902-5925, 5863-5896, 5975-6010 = -0.05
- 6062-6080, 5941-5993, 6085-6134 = -0.02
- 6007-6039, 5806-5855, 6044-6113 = 0.03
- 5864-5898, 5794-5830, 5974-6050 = 0.08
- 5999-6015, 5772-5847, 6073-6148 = 0.00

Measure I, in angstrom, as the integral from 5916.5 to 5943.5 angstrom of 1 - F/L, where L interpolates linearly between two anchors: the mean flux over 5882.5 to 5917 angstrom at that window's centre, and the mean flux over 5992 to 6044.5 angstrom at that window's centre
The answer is -2.4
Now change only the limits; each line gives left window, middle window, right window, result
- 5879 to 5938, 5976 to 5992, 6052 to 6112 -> 0.2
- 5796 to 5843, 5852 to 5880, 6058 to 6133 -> 0.8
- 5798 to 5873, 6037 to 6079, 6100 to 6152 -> -0.1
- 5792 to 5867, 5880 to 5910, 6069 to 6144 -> 3.4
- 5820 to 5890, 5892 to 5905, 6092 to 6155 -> 2.1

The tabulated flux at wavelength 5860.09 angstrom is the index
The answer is 4.714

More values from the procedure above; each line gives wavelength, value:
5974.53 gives 4.156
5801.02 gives 4.268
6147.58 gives 4.183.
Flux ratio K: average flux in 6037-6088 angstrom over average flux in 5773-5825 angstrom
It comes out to 1.00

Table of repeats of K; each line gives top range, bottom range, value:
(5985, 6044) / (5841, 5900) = 1.03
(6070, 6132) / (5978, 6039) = 1.01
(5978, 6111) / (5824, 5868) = 0.96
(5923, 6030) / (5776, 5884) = 0.99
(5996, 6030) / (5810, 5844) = 0.95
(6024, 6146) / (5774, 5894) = 1.00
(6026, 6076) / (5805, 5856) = 0.97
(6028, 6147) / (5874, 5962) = 1.02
